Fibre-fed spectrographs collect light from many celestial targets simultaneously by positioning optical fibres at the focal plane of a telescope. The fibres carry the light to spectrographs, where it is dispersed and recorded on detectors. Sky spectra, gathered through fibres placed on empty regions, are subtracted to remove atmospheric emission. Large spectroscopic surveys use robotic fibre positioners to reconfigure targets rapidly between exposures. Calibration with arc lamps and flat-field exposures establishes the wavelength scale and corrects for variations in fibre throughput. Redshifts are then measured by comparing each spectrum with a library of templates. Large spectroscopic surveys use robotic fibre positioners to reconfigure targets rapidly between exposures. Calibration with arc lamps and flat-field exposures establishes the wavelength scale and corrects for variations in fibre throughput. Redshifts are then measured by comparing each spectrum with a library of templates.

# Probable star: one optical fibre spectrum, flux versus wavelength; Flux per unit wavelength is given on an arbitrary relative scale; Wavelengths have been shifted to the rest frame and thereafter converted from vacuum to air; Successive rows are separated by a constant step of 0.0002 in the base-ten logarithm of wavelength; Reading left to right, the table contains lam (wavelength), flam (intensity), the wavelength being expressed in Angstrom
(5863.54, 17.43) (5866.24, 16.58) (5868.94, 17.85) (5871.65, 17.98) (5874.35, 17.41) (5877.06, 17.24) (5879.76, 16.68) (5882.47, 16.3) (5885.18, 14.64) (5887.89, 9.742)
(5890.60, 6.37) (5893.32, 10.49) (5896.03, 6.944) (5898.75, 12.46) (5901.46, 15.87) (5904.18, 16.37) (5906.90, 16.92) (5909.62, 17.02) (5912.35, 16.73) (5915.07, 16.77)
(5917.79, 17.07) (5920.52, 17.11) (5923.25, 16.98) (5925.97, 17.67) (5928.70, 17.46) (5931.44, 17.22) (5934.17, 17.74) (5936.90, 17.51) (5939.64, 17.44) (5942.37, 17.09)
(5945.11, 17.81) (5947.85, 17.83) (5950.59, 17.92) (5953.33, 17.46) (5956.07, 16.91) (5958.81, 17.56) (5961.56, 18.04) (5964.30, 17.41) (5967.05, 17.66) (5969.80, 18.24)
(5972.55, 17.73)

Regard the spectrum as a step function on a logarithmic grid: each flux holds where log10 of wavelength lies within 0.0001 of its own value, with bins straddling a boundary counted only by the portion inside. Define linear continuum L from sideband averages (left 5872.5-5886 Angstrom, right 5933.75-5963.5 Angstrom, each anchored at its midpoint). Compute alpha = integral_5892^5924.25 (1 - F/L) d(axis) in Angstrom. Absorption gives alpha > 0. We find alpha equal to 3.73 Angstrom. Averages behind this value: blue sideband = 16.6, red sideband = 17.6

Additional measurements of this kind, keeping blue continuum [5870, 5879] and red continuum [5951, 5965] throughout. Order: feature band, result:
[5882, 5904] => 7.33 Angstrom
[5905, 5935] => 0.65 Angstrom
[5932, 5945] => 0.04 Angstrom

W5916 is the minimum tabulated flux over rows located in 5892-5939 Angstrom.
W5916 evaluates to 6.944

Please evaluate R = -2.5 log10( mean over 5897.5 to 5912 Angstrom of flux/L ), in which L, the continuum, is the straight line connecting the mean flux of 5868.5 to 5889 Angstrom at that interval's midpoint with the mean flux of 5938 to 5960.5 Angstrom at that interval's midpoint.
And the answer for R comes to 0.05 mag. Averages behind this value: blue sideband 16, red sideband 17.5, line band 15.8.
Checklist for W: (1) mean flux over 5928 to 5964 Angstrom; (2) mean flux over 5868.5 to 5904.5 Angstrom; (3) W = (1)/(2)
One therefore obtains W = 1.3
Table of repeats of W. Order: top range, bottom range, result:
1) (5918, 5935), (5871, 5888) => 1.08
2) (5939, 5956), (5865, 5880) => 1.01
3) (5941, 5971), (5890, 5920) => 1.24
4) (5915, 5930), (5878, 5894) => 1.37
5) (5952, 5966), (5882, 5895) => 1.58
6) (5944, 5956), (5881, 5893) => 1.51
